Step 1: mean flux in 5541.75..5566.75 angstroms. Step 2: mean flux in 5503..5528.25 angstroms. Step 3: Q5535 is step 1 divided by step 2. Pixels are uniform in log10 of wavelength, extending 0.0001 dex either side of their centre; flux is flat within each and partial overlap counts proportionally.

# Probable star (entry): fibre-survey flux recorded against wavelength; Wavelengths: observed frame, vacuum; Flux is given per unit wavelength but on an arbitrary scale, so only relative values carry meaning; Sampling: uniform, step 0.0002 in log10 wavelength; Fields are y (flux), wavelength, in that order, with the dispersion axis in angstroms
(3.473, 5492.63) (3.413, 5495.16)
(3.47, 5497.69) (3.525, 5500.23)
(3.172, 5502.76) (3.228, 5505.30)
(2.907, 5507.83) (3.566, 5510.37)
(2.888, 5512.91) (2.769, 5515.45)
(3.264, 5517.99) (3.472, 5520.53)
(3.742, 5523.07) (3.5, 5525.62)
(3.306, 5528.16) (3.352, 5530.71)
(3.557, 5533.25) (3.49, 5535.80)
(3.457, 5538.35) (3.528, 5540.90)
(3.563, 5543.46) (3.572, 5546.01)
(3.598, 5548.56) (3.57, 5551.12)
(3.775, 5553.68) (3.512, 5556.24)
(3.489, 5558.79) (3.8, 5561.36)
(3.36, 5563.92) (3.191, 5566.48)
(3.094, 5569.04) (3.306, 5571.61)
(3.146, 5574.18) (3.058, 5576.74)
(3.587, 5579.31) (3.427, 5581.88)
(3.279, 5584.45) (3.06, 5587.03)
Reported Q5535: 1.09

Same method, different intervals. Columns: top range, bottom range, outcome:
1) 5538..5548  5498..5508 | 1.08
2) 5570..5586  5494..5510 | 1.00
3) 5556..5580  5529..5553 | 0.95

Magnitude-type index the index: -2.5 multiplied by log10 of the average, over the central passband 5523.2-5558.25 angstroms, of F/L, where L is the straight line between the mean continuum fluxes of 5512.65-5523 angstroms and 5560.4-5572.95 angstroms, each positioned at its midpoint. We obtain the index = -0.09 mag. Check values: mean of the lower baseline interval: 3.19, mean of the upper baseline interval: 3.34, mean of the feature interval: 3.53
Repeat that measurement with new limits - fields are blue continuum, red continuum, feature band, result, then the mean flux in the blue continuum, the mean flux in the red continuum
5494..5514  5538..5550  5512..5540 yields 0.023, 3.27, 3.55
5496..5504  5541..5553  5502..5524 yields 0.074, 3.39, 3.58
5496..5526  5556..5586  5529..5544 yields -0.054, 3.29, 3.35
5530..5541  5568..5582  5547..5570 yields -0.045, 3.48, 3.26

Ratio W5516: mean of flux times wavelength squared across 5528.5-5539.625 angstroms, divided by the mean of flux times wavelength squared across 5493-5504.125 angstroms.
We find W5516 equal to 1.03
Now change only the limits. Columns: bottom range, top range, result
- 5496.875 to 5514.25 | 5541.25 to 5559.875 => 1.12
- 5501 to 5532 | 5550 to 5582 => 1.06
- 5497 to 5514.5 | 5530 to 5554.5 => 1.11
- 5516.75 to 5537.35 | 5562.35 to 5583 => 0.96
